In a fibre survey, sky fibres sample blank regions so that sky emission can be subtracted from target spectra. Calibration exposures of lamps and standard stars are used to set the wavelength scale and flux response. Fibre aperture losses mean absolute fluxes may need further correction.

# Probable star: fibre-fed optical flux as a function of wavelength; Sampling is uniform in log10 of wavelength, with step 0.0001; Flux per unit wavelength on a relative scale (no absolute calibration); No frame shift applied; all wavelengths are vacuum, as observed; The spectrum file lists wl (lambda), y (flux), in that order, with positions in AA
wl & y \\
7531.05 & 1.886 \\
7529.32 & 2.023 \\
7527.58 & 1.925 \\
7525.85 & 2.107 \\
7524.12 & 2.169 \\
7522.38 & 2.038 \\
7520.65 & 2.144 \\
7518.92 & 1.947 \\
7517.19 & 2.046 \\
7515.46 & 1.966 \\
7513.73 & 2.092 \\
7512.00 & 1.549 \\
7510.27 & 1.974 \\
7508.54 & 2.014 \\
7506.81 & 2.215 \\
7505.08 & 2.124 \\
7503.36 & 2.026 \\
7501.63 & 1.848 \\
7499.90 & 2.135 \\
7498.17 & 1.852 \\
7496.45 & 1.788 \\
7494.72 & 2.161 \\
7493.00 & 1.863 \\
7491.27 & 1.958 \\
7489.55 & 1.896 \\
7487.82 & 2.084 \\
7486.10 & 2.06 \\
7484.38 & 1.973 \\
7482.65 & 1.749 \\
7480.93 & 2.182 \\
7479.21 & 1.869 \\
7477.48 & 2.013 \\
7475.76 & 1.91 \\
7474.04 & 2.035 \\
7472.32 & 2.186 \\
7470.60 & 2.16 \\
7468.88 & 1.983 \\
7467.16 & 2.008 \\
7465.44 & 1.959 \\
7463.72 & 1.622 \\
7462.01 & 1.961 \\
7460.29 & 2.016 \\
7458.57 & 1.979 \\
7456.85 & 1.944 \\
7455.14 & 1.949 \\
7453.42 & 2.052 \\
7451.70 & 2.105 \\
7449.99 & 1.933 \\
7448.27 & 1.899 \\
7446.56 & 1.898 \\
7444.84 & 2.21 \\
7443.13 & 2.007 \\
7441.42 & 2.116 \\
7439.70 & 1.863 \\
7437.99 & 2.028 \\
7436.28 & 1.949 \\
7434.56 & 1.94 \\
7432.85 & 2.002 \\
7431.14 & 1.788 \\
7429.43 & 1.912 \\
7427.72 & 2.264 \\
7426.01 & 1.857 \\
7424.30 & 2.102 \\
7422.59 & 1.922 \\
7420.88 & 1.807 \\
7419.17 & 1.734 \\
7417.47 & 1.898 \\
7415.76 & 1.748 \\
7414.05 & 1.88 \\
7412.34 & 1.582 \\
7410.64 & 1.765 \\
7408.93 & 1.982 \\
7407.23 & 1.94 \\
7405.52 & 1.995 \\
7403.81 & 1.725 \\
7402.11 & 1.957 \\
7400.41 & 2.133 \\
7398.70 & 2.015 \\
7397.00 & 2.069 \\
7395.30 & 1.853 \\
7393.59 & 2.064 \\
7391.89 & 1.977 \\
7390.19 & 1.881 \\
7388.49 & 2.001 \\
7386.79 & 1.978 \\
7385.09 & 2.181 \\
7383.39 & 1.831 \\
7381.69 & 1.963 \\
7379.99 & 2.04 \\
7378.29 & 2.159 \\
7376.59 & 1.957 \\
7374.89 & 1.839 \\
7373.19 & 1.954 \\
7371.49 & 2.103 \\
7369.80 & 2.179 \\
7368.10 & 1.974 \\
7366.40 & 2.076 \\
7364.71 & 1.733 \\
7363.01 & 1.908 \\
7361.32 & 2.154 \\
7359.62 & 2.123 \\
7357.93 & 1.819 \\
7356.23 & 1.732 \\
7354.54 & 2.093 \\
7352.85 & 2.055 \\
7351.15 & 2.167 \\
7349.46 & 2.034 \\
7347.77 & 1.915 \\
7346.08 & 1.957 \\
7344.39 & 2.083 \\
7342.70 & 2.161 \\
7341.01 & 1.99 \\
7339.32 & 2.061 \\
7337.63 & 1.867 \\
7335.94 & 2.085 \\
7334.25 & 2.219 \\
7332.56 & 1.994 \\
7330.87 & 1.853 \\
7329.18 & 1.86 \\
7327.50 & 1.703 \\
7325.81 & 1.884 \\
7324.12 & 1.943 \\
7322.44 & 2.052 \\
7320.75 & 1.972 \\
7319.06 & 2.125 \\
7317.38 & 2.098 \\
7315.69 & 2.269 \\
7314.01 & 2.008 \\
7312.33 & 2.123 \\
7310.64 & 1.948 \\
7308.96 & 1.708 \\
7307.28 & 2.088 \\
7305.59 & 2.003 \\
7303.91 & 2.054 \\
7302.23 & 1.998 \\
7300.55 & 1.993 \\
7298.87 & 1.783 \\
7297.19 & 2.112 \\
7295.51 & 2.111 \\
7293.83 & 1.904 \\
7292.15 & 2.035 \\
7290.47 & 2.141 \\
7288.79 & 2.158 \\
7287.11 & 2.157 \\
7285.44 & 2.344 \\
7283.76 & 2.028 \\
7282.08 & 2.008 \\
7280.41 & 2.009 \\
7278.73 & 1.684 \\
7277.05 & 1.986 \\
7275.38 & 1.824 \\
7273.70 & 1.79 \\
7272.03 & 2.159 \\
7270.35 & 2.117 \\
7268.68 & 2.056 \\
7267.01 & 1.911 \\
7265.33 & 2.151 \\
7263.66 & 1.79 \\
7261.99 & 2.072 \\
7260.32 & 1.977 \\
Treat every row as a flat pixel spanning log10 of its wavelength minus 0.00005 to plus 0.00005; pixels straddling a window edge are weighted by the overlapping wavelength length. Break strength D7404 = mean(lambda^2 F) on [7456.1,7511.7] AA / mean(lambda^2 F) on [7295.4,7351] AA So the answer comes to 1.03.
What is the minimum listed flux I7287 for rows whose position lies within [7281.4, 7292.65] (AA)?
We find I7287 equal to 2.008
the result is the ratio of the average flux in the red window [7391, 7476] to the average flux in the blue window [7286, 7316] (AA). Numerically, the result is 0.96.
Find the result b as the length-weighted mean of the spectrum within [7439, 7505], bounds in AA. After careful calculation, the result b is 1.98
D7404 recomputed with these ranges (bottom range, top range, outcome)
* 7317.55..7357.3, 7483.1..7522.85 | 1.04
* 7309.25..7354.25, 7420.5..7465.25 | 1.01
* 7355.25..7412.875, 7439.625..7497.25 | 1.03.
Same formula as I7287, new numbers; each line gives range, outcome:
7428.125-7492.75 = 1.622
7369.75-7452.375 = 1.582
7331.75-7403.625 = 1.732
